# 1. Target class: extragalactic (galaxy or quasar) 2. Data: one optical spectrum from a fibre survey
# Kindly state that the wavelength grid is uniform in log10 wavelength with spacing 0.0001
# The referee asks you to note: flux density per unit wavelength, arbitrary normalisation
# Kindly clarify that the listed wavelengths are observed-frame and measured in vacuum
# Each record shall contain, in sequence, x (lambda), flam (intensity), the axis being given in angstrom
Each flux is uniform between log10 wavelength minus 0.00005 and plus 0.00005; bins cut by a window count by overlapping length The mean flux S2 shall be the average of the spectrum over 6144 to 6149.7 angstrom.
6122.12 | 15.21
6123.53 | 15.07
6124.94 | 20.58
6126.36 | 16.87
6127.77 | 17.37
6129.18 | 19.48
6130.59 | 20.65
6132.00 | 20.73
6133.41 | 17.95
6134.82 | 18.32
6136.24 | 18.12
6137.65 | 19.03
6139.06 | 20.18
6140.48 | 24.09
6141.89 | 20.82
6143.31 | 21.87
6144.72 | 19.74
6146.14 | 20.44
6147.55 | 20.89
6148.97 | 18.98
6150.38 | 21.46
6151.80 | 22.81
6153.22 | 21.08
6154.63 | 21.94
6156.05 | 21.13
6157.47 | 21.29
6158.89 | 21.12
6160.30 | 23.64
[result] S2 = 20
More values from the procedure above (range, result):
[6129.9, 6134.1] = 19.8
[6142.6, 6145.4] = 20.8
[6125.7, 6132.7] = 19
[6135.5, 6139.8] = 19.1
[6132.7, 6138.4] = 18.4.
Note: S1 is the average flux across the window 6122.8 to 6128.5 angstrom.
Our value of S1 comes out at 17.4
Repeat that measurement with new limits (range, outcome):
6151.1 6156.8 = 21.7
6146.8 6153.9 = 21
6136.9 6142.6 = 21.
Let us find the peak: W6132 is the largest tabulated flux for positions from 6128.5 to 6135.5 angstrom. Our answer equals 20.73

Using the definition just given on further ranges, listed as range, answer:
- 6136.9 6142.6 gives 24.09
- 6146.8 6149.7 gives 20.89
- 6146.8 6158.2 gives 22.81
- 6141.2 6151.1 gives 21.87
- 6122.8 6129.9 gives 20.58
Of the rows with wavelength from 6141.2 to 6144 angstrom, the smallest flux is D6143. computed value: 20.82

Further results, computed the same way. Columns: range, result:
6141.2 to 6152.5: 18.98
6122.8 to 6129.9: 15.07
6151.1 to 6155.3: 21.08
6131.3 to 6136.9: 17.95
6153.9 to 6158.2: 21.13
